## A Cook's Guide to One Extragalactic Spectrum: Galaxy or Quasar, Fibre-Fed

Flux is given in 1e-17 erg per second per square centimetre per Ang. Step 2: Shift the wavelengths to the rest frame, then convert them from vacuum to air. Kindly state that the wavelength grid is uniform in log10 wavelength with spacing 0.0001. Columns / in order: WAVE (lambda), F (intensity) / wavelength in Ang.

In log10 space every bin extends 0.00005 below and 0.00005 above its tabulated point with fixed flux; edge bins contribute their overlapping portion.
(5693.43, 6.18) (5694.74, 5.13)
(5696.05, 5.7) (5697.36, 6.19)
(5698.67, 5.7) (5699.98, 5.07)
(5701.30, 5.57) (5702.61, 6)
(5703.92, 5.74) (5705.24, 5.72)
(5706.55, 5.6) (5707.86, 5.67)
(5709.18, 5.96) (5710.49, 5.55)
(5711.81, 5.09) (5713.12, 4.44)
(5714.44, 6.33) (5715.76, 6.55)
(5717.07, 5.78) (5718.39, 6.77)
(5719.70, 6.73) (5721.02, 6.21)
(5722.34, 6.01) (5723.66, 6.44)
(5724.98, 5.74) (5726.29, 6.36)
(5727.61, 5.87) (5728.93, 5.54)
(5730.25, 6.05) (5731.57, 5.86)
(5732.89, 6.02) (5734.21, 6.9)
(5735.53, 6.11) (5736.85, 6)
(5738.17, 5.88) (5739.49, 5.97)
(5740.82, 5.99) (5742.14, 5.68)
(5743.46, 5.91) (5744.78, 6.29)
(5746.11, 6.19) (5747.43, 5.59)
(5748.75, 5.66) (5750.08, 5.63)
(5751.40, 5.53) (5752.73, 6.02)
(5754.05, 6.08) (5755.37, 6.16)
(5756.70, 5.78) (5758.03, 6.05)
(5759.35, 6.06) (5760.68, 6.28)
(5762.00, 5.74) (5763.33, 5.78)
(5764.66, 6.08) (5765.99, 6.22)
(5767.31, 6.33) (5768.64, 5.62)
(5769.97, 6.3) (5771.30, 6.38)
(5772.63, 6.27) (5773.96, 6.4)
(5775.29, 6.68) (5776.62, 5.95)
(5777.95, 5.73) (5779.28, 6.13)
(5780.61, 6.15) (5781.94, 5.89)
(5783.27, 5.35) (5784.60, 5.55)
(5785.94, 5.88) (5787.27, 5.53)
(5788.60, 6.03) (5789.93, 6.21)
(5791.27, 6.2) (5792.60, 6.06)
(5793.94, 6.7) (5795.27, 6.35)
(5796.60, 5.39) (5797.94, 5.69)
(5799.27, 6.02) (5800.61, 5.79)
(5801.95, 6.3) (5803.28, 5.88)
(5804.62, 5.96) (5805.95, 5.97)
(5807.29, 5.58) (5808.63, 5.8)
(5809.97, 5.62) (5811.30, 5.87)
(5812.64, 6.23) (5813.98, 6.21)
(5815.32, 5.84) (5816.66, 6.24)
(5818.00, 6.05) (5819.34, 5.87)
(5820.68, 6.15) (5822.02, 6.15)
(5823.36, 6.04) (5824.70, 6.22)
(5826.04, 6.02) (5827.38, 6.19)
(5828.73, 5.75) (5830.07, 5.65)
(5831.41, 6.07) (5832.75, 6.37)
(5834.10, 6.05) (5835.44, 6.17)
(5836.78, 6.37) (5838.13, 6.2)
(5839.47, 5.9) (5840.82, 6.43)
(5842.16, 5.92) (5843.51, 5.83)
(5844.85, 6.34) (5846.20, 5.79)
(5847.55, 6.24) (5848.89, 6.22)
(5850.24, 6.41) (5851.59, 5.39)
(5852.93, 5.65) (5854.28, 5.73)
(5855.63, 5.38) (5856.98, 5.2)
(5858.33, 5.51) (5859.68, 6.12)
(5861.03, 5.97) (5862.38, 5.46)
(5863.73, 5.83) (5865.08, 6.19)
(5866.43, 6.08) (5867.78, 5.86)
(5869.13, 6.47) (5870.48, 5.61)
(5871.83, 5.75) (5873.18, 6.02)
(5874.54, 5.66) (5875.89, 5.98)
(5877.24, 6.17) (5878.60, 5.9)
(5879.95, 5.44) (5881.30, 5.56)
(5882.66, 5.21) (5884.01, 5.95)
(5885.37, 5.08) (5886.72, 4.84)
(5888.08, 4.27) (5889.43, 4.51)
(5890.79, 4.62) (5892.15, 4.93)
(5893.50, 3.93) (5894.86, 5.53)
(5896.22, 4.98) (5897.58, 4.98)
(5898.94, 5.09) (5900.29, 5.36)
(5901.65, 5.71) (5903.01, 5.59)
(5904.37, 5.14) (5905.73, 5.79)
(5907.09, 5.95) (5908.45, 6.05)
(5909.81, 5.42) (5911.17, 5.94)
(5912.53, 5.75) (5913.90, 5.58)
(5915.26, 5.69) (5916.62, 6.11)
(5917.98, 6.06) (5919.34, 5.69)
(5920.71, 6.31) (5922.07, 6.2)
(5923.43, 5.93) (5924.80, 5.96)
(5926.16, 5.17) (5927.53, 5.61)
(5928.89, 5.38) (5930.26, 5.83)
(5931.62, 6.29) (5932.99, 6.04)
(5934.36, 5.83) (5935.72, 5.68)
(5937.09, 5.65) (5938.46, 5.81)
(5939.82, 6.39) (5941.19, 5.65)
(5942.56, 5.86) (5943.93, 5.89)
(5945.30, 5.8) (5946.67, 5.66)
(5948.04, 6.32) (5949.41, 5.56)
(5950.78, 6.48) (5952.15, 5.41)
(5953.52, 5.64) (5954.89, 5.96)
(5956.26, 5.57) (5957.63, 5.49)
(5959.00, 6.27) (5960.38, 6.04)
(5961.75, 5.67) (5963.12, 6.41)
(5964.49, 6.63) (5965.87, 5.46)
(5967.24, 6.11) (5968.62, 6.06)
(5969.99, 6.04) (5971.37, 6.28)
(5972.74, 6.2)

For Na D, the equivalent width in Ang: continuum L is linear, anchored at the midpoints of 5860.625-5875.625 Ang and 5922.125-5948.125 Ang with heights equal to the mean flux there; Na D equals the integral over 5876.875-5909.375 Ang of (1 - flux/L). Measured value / 3.36 Ang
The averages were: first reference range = 5.9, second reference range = 5.83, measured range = 5.27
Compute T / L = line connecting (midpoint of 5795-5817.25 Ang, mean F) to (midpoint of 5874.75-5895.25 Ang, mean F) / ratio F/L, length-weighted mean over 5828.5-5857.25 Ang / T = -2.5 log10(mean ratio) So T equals -0.07 mag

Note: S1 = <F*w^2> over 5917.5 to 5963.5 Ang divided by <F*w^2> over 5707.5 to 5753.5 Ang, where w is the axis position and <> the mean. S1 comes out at 1.06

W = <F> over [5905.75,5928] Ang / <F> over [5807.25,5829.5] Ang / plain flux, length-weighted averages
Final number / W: 1.0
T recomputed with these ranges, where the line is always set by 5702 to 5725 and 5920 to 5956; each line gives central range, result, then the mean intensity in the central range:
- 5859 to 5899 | 0.076 mag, 5.47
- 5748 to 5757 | 0.012 mag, 5.84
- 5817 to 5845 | -0.036 mag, 6.08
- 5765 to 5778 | -0.056 mag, 6.21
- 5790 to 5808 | -0.020 mag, 6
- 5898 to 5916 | 0.047 mag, 5.61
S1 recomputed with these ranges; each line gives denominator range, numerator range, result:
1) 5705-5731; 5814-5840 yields 1.06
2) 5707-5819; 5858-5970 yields 1.00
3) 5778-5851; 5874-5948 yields 0.96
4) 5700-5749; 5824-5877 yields 1.05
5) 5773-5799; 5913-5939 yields 1.02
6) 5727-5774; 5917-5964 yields 1.04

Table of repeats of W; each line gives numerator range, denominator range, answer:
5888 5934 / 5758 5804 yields 0.92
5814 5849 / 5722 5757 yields 1.02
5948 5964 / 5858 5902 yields 1.08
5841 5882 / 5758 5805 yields 0.97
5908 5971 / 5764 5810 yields 0.98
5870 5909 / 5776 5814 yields 0.90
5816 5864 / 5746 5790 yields 1.00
